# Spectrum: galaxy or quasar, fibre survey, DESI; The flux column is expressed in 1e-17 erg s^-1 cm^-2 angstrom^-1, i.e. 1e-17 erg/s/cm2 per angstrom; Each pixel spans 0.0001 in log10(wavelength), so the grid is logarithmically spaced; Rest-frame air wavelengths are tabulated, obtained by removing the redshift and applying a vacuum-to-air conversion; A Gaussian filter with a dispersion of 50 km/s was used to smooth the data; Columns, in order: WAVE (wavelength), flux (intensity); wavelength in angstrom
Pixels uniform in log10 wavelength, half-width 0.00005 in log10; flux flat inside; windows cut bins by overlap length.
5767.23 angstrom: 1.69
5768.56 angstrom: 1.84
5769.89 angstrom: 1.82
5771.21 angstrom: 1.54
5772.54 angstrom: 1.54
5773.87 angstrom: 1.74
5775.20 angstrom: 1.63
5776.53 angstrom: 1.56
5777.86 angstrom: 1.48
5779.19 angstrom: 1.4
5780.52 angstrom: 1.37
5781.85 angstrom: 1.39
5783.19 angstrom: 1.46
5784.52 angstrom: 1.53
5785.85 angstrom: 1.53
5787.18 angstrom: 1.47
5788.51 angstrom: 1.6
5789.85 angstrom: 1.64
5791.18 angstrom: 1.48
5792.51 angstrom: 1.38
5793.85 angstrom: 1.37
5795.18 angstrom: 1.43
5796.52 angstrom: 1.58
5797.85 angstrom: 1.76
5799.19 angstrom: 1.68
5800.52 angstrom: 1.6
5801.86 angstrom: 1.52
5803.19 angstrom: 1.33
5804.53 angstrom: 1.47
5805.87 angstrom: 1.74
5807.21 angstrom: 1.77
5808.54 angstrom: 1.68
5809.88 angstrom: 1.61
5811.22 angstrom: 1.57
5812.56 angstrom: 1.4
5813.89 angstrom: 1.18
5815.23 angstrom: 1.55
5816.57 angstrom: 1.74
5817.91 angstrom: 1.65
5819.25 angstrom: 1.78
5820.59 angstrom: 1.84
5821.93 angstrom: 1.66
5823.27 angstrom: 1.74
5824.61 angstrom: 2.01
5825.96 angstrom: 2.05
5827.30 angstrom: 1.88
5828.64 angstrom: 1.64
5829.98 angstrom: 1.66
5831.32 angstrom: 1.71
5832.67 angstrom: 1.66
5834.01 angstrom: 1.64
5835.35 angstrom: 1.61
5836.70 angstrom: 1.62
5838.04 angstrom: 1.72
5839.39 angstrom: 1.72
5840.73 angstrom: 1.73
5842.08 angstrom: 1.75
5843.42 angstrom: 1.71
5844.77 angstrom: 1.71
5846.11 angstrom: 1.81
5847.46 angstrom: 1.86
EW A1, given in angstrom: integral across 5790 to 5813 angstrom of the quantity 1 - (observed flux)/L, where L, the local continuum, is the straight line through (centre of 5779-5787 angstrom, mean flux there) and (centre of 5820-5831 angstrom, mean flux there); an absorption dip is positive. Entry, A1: 0.7 angstrom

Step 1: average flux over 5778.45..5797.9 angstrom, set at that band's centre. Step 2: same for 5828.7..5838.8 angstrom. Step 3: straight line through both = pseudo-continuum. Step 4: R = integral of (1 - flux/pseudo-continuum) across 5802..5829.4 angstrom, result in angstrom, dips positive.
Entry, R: -1.2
